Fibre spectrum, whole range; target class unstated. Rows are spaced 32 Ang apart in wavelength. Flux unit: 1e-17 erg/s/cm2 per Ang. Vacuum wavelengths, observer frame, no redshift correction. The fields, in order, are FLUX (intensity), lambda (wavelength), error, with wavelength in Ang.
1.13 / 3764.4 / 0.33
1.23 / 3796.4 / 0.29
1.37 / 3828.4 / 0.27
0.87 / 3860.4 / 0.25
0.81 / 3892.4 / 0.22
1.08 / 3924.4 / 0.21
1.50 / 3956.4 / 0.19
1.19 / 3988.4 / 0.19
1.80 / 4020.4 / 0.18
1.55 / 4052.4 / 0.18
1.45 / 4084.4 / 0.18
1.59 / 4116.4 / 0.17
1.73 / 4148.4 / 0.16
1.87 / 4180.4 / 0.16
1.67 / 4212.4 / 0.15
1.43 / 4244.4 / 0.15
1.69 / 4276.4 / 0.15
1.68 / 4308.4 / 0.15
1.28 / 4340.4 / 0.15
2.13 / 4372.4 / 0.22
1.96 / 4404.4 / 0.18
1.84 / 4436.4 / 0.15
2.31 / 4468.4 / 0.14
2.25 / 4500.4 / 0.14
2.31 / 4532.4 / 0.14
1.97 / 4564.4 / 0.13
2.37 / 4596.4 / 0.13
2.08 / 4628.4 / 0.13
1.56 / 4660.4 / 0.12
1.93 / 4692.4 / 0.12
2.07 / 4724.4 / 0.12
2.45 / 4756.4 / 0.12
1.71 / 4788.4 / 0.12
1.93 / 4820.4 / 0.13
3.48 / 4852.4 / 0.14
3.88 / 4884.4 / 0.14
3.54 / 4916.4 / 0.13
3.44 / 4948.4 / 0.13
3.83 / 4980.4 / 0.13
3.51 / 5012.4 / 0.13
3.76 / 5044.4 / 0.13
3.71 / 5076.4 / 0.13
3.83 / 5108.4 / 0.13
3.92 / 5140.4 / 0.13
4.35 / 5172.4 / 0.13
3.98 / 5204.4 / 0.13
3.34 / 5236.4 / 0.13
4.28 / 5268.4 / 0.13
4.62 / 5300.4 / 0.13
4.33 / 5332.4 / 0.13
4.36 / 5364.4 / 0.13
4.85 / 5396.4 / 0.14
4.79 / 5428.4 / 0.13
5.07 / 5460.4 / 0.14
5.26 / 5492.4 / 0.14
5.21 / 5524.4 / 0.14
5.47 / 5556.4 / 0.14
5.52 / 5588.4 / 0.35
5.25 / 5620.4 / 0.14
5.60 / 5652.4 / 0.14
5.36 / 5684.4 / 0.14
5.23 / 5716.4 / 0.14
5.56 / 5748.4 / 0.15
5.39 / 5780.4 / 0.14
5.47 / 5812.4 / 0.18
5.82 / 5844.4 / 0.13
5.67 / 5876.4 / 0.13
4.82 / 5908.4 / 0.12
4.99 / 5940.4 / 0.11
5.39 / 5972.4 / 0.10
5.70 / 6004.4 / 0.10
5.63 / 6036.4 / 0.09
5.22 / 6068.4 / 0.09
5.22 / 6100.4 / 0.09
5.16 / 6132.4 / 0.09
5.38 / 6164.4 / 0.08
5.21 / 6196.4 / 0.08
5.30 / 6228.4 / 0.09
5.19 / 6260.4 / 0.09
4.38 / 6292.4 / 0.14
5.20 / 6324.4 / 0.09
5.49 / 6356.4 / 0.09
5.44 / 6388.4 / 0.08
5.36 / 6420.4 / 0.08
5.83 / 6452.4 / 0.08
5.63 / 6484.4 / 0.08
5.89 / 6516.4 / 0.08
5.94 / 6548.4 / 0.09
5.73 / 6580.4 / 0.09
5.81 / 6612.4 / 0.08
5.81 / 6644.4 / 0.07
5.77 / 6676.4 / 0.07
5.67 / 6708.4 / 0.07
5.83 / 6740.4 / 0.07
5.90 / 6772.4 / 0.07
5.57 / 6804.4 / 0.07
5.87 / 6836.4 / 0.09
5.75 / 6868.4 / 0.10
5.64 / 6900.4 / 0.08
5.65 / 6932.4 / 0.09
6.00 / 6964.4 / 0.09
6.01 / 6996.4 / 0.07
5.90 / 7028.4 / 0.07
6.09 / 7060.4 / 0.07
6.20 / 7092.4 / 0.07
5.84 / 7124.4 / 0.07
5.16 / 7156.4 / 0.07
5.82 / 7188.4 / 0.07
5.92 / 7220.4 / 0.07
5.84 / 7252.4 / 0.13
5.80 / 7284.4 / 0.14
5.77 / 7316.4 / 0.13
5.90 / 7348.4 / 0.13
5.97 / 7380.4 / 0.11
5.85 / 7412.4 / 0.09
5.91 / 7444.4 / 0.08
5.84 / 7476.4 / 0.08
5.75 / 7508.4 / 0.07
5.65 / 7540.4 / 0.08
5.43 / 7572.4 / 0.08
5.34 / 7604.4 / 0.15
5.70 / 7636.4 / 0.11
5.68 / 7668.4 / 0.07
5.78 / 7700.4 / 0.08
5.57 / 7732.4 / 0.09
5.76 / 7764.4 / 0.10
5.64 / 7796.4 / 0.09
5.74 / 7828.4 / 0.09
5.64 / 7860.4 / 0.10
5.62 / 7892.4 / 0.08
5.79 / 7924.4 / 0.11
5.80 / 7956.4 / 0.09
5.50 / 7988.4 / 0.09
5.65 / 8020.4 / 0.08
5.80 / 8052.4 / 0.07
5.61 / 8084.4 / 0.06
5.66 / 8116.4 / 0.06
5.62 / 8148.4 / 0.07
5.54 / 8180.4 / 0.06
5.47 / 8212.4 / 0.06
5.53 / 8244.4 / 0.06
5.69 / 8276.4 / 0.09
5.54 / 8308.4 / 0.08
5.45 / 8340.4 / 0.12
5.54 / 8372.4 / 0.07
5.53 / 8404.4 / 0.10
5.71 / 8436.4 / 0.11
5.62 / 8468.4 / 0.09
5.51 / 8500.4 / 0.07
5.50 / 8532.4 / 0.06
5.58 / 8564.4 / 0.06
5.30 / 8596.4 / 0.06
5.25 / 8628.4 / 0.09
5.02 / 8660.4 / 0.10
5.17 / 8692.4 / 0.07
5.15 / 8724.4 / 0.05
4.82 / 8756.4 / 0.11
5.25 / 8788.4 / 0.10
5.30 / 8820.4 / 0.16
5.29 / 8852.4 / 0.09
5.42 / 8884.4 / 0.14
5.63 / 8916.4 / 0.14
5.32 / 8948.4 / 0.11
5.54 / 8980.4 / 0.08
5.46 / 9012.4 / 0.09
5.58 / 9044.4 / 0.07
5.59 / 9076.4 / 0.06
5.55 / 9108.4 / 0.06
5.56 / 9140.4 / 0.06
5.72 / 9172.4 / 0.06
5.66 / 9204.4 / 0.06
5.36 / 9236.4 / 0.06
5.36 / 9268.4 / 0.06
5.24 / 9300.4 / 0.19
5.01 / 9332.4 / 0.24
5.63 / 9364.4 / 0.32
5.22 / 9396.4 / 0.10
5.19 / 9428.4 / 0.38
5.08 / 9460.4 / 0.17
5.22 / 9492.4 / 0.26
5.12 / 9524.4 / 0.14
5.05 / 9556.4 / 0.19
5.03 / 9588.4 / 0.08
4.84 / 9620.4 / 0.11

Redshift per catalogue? 0.216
